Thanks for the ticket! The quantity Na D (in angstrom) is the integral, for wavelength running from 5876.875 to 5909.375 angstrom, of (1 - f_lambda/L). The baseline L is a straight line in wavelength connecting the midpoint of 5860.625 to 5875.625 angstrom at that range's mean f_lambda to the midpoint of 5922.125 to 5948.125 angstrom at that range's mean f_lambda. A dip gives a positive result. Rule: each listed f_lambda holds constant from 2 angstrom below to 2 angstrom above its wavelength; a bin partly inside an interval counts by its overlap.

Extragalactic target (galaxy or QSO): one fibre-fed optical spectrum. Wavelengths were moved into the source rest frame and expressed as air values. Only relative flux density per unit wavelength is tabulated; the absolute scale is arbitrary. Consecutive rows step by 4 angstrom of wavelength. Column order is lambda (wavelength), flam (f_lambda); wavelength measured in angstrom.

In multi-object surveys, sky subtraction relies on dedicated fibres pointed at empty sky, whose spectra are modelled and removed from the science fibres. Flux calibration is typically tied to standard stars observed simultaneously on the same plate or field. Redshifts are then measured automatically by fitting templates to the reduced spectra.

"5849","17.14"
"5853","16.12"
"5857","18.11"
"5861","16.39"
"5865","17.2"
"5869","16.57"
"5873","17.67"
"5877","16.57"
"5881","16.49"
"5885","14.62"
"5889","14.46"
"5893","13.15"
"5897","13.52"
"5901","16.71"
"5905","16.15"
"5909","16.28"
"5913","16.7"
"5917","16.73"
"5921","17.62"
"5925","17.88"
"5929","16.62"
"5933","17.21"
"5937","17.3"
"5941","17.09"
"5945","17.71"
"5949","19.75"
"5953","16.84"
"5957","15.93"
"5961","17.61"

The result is 3.69 angstrom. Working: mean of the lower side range 17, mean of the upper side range 17.4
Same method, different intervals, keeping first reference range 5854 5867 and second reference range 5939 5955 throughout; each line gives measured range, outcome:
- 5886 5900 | 2.8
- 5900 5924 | 1.1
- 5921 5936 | 0.3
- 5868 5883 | 0.4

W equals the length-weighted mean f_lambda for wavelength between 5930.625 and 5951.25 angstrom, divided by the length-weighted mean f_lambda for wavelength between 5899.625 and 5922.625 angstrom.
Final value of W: 1.07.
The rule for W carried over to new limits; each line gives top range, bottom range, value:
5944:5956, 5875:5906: 1.18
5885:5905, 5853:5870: 0.86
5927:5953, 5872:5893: 1.12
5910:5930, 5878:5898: 1.17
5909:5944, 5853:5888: 1.03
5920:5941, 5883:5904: 1.19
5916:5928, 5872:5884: 1.04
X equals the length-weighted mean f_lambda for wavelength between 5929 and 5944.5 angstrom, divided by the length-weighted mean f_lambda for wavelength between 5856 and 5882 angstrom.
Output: 1.01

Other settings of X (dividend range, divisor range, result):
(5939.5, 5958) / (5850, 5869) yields 1.04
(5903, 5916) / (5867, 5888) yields 1.01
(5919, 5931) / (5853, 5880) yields 1.02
